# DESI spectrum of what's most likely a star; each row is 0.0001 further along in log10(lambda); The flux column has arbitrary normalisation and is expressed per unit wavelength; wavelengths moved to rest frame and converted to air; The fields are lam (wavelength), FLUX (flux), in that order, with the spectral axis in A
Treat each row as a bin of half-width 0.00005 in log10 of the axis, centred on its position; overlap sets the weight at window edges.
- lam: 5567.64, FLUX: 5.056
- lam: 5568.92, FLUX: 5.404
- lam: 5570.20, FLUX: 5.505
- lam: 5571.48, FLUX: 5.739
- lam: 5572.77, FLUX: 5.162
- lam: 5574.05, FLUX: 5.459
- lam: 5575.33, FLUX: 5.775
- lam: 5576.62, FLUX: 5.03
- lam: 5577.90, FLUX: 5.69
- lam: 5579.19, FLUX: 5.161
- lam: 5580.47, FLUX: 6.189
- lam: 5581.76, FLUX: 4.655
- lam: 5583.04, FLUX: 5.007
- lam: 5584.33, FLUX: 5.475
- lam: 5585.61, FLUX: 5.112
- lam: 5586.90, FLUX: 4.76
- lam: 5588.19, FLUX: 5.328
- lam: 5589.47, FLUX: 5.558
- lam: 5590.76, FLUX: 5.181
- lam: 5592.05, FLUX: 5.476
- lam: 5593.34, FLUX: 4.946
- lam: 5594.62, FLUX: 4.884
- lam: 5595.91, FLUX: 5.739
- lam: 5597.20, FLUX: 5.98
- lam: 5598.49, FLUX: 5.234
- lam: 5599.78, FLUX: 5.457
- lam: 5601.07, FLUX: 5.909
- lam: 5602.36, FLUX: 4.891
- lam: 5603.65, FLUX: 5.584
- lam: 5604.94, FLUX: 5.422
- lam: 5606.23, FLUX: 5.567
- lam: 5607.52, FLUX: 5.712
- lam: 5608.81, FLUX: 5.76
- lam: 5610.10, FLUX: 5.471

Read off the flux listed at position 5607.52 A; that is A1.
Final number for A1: 5.712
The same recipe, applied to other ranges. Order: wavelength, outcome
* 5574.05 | 5.459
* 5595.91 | 5.739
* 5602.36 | 4.891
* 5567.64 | 5.056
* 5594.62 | 4.884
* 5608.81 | 5.76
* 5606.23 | 5.567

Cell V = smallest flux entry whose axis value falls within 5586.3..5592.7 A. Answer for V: 4.76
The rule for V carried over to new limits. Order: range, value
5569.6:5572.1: 5.505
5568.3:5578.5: 5.03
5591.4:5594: 4.946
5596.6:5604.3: 4.891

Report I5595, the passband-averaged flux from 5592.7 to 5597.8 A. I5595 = 5.39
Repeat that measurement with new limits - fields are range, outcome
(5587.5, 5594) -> 5.3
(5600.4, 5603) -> 5.4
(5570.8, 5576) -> 5.53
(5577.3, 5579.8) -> 5.41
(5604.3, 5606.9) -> 5.5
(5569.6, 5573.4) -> 5.46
